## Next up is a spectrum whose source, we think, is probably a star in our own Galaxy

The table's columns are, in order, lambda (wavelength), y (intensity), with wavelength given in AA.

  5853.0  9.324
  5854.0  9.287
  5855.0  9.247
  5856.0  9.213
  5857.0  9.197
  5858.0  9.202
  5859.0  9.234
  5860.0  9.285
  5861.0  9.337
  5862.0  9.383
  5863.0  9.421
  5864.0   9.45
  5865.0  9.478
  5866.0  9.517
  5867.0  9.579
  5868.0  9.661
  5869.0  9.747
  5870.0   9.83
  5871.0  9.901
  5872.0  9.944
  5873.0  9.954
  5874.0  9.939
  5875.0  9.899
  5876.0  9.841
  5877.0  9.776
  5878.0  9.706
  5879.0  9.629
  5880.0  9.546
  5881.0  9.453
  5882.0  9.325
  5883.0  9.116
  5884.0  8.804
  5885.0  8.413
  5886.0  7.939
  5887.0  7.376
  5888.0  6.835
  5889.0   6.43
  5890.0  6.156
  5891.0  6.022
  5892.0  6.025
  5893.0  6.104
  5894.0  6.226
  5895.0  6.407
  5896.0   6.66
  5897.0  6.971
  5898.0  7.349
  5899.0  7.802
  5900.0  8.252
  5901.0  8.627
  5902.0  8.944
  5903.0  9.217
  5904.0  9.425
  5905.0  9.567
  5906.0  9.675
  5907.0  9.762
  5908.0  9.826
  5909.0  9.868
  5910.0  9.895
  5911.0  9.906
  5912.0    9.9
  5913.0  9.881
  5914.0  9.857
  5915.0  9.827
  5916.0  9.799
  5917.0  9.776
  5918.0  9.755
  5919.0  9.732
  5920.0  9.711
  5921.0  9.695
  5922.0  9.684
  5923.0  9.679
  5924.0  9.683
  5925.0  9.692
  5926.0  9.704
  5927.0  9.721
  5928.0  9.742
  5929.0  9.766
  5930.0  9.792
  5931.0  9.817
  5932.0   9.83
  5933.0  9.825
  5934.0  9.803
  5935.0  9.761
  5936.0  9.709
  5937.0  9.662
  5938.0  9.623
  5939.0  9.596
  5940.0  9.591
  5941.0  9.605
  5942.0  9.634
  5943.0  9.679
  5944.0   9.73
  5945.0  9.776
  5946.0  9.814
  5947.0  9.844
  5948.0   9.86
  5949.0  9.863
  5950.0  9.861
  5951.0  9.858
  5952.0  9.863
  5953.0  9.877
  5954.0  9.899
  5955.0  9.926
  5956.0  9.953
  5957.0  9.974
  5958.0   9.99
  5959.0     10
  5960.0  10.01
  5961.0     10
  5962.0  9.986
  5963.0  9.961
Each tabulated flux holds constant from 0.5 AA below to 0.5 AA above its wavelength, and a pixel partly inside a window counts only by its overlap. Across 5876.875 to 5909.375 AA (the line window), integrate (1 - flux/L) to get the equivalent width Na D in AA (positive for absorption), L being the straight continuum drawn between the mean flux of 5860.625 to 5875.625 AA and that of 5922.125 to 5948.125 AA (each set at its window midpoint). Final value 5.0 AA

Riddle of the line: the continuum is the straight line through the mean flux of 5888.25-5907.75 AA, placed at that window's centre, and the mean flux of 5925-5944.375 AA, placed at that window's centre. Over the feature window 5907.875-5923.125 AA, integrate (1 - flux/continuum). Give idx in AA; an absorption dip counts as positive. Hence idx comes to -2.0 AA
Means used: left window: 7.68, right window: 9.71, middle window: 9.8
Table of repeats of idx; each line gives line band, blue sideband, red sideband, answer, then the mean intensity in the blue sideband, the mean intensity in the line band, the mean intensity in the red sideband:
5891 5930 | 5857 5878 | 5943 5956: 3.1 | 9.61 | 8.97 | 9.85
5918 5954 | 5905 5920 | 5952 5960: 0.5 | 9.81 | 9.75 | 9.94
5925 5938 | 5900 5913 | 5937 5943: -0.2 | 9.51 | 9.75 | 9.62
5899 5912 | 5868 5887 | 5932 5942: 0.3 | 9.44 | 9.37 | 9.69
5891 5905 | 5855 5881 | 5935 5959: 3.0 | 9.58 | 7.56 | 9.79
